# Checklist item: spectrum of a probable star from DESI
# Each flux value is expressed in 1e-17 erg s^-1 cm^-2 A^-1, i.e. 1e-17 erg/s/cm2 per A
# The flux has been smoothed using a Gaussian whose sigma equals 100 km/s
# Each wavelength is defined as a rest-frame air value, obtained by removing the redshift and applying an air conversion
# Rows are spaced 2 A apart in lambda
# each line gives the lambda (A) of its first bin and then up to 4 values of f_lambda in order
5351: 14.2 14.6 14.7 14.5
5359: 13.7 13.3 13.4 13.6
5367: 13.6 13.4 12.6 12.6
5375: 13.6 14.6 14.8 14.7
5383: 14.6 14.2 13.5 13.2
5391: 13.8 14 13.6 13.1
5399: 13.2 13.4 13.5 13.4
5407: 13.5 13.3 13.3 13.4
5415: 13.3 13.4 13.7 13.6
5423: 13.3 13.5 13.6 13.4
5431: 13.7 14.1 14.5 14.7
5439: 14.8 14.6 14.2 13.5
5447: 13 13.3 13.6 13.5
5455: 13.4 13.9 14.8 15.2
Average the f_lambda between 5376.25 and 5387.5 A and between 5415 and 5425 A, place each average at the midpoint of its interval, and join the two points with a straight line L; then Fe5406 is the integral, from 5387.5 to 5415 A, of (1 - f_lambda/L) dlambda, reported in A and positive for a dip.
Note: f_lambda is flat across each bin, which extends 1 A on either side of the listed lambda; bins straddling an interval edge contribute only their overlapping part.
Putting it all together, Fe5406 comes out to 1.01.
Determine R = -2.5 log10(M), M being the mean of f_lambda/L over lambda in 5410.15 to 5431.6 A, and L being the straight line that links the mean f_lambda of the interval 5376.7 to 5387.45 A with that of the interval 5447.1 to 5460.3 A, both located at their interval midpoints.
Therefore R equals 0.046 mag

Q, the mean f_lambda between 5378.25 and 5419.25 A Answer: 13.7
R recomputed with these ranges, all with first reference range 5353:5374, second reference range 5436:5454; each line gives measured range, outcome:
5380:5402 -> 0.00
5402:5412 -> 0.03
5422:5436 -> 0.01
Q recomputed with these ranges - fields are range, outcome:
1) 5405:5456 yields 13.7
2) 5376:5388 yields 14.4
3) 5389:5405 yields 13.5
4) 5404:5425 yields 13.4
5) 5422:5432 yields 13.5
